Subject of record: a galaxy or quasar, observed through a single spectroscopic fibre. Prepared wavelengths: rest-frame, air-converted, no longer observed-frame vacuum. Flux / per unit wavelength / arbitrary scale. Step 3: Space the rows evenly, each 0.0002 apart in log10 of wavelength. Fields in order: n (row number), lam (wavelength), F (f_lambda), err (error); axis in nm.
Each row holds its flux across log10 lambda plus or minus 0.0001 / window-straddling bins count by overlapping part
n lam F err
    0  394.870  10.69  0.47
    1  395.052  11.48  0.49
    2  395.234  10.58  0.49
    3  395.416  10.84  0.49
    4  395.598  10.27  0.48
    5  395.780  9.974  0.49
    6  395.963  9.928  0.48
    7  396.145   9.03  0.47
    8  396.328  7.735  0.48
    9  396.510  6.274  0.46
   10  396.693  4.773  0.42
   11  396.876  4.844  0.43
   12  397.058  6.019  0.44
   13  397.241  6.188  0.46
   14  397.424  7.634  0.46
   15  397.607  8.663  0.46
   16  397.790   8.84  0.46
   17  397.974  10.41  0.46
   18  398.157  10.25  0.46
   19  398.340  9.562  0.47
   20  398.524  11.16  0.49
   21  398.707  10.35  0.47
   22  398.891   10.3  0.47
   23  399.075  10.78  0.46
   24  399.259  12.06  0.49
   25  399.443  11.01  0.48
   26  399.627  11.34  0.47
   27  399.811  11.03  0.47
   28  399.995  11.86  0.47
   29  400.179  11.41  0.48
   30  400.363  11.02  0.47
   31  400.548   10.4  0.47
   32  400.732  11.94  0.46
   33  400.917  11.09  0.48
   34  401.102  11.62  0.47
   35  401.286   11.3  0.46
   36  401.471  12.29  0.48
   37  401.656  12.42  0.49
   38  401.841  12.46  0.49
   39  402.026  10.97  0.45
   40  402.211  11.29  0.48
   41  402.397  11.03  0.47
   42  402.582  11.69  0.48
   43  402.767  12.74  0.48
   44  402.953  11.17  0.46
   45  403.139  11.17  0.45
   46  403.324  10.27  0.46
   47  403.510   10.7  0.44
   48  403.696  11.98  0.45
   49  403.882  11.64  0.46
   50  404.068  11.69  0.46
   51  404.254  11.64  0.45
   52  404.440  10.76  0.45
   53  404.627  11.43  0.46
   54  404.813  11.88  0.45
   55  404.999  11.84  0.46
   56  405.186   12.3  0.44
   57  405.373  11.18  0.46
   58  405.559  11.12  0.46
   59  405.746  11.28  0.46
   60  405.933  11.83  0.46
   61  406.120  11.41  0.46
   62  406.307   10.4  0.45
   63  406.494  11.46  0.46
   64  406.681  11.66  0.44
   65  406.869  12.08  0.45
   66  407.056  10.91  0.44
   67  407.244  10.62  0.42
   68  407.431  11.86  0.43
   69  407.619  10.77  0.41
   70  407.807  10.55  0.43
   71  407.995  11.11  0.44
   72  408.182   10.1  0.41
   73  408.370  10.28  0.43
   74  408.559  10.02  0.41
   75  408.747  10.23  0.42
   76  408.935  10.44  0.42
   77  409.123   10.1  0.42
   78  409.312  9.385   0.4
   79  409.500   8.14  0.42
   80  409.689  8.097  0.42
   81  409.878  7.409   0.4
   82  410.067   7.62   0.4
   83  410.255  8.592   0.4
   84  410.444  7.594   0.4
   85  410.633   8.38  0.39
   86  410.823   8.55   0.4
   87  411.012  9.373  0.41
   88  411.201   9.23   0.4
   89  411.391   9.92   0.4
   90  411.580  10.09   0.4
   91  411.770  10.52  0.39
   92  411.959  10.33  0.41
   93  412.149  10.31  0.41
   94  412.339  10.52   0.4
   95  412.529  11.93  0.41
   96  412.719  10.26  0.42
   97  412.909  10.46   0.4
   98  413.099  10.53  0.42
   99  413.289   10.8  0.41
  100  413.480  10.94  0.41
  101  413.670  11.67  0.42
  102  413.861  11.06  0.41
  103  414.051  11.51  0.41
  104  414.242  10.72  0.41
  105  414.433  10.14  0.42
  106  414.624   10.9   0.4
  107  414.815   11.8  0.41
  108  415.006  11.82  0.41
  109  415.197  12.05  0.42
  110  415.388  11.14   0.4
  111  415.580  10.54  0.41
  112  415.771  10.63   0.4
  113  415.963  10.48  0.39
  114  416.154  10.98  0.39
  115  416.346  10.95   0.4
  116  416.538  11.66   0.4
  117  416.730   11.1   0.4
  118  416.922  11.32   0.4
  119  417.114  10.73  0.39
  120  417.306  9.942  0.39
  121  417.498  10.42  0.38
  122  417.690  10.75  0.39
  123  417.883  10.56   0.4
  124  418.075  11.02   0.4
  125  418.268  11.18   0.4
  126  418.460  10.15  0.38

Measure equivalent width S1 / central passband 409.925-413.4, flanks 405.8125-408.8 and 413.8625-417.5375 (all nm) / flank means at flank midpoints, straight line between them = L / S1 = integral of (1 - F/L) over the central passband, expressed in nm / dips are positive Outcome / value 0.41 nm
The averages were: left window 11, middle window 9.7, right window 11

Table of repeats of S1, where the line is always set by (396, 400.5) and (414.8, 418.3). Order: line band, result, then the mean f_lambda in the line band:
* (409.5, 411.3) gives 0.364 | 8.31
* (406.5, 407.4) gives -0.113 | 11.4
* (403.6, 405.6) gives -0.348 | 11.6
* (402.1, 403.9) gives -0.299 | 11.4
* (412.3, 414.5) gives -0.042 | 10.9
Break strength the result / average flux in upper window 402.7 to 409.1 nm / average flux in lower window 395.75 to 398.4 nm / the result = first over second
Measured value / 1.4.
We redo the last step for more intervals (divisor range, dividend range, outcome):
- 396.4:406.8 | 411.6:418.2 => 1.02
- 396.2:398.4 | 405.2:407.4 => 1.49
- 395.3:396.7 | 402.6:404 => 1.29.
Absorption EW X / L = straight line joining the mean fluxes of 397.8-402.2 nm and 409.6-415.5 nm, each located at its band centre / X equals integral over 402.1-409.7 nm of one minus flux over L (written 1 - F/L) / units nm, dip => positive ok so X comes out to -0.24 nm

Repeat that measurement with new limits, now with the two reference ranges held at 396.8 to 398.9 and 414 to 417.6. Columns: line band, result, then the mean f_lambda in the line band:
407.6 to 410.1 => 0.117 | 9.6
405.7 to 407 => -0.224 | 11.4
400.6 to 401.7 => -0.317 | 11.7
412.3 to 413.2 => -0.014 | 10.8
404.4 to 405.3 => -0.199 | 11.7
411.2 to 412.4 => 0.031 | 10.2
